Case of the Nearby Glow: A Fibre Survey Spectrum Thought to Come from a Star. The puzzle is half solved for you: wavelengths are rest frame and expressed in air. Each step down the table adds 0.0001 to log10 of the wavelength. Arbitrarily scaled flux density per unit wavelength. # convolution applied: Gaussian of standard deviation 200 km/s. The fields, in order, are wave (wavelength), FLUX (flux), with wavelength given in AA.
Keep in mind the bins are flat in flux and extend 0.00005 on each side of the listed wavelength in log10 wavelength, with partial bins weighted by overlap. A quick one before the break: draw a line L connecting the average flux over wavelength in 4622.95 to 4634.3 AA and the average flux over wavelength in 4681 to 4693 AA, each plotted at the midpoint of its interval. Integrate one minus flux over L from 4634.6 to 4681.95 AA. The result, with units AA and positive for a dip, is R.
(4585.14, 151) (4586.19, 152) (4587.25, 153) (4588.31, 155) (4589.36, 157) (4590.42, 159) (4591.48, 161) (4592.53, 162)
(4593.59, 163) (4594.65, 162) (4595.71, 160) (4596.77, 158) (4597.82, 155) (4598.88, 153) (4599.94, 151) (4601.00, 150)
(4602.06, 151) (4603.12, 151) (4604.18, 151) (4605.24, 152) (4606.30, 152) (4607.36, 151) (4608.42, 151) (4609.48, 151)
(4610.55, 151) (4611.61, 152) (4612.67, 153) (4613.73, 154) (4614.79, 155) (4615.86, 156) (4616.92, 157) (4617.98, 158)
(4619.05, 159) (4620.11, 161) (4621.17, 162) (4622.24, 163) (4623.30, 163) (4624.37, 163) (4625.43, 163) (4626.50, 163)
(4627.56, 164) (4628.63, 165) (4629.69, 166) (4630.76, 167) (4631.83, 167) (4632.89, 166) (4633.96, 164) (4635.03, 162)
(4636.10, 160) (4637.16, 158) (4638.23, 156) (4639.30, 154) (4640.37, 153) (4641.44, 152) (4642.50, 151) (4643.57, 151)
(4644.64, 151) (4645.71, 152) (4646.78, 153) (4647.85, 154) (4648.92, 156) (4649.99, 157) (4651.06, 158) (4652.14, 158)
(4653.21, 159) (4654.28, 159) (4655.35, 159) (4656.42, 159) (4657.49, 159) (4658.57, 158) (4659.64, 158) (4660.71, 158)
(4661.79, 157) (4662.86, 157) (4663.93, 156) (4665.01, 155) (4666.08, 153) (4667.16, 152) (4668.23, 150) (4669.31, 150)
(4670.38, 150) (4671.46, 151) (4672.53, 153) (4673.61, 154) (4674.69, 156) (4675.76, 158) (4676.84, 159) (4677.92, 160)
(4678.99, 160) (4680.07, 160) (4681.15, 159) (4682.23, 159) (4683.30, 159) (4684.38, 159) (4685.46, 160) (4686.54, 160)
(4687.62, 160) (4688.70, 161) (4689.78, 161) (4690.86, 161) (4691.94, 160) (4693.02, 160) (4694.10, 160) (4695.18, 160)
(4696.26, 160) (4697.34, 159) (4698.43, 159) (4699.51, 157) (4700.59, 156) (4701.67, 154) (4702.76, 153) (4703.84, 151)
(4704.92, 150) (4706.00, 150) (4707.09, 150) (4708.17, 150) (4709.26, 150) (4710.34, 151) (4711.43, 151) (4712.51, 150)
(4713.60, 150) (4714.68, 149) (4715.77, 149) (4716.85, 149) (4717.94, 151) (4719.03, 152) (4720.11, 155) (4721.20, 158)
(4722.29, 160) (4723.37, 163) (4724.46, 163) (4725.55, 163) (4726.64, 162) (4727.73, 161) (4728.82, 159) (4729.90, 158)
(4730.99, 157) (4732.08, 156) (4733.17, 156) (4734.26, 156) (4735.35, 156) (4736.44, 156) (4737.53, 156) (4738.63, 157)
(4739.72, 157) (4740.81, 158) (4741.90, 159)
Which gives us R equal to 1.88 AA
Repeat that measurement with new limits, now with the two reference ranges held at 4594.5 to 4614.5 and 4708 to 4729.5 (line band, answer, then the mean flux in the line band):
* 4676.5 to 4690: -0.5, 160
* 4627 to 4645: -0.7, 159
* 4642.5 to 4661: -0.3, 156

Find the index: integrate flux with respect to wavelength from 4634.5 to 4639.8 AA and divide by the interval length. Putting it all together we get 158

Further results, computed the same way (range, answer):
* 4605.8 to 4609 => 151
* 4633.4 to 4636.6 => 162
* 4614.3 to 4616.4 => 155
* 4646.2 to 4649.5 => 154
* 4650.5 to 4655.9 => 159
